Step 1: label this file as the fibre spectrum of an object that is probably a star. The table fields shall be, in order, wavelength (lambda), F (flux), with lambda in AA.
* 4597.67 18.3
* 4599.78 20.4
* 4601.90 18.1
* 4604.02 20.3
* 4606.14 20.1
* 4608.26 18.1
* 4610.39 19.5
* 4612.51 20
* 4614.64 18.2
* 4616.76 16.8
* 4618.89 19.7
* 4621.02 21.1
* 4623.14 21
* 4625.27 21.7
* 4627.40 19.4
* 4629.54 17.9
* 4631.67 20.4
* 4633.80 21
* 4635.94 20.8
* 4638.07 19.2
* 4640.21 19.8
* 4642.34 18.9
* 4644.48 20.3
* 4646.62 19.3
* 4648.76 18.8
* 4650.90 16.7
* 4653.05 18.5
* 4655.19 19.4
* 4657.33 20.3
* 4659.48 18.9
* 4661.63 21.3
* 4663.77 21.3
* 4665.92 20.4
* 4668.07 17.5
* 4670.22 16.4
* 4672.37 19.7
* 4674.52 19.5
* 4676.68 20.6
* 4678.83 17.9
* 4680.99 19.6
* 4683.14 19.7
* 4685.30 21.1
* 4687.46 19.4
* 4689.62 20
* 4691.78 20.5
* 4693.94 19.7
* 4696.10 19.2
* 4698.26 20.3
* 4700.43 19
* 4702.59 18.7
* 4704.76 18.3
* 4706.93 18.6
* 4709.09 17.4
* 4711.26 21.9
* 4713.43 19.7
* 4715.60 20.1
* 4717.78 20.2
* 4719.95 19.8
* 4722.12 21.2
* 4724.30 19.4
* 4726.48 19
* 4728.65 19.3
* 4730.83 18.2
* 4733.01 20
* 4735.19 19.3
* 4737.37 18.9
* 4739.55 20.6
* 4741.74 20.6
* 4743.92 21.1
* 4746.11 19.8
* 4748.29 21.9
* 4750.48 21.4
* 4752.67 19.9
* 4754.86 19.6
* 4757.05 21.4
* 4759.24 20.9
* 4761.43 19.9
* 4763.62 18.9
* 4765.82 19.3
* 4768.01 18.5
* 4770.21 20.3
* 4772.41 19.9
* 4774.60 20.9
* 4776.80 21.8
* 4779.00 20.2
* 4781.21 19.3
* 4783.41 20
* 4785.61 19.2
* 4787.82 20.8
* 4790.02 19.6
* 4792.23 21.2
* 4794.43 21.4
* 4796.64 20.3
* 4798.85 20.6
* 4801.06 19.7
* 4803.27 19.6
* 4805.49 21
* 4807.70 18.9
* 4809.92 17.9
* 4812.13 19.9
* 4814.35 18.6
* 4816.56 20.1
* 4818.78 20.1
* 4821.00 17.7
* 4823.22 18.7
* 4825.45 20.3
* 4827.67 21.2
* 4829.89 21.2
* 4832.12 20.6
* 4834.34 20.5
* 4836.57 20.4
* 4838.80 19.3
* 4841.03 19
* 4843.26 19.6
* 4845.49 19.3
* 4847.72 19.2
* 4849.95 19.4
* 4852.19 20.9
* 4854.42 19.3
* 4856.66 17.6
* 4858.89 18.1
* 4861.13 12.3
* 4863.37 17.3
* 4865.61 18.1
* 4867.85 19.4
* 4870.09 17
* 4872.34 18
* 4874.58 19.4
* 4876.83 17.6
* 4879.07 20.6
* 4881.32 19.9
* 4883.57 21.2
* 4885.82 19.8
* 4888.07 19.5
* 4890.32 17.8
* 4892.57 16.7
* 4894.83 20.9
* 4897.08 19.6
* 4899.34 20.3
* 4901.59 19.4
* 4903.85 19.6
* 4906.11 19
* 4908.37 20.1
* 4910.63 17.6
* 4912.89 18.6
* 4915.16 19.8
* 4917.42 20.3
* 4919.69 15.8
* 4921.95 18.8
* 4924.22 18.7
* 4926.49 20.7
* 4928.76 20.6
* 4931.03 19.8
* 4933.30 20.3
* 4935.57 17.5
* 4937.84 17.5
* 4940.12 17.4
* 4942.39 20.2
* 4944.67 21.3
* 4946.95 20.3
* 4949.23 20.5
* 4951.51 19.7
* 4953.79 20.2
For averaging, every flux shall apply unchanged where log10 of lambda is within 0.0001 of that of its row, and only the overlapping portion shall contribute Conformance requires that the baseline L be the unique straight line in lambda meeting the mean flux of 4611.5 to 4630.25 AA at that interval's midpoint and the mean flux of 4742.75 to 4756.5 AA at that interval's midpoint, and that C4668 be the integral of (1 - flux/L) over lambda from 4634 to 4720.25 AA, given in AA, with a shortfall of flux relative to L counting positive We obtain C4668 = 2.4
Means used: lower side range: 19.6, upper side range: 20.6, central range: 19.5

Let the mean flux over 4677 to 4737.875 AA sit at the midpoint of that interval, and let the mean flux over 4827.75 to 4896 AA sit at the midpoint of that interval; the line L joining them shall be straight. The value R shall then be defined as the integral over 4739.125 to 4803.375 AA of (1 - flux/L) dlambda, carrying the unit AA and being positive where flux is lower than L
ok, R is -3.2 AA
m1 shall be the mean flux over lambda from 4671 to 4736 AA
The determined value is 19.6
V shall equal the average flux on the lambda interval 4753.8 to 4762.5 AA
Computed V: 20.5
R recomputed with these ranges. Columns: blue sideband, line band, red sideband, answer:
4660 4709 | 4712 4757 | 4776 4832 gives -0.9 AA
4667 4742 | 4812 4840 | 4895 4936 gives -0.7 AA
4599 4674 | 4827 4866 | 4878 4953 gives 0.7 AA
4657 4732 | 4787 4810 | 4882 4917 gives -0.9 AA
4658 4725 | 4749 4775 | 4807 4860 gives -0.7 AA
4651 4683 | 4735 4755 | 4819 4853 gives -0.9 AA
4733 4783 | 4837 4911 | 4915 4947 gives 2.4 AA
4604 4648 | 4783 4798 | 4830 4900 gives -0.9 AA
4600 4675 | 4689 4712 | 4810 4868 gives 0.0 AA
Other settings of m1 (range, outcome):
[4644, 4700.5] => 19.5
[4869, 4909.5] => 19.2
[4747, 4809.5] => 20.2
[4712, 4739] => 19.6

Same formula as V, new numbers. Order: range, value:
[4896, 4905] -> 19.7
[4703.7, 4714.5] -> 19.2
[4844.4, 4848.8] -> 19.3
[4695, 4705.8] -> 19.1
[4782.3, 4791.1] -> 19.9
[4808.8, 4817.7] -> 19.1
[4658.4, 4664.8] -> 20.5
